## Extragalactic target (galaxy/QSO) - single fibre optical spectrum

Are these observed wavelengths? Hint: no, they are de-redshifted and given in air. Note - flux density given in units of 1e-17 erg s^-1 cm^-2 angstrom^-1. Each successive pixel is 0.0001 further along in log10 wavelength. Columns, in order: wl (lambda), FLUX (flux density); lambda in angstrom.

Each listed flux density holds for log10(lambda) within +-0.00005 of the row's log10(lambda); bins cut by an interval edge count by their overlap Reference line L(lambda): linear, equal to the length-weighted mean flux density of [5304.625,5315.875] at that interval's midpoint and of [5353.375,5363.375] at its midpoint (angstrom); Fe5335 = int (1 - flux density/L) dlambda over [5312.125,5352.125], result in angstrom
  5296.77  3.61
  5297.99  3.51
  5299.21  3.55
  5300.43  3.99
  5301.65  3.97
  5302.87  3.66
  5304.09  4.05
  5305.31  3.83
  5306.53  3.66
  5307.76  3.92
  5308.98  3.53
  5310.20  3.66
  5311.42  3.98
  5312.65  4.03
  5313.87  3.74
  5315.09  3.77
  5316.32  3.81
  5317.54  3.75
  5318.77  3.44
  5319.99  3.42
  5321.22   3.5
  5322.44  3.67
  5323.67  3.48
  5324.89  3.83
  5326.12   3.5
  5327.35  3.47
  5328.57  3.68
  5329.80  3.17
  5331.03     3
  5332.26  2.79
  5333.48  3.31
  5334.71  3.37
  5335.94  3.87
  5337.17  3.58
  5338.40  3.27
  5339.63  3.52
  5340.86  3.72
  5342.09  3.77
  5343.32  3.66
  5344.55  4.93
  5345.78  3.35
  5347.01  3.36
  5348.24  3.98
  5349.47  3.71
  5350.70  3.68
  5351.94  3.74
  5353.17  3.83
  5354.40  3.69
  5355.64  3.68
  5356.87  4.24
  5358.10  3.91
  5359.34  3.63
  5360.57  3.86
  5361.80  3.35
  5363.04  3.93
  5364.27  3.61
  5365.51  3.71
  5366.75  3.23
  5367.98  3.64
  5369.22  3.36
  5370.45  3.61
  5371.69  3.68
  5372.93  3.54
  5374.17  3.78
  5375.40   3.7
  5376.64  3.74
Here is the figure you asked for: 2.0 angstrom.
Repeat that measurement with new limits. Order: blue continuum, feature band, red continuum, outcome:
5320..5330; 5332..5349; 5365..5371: -0.4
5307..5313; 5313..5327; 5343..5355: 0.6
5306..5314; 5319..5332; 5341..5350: 1.2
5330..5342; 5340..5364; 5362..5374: -2.1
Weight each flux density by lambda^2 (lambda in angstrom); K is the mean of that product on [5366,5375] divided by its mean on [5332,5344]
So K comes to 1.02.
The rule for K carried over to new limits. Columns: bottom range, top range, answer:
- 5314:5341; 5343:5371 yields 1.08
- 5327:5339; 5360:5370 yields 1.08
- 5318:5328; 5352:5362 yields 1.08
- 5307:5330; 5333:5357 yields 1.02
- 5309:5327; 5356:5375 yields 1.02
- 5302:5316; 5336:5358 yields 1.00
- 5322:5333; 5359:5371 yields 1.07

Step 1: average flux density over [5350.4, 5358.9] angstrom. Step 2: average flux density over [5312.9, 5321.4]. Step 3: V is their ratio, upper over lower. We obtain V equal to 1.05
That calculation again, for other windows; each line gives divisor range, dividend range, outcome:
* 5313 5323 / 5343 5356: 1.04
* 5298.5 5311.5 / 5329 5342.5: 0.90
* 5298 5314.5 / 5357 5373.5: 0.96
